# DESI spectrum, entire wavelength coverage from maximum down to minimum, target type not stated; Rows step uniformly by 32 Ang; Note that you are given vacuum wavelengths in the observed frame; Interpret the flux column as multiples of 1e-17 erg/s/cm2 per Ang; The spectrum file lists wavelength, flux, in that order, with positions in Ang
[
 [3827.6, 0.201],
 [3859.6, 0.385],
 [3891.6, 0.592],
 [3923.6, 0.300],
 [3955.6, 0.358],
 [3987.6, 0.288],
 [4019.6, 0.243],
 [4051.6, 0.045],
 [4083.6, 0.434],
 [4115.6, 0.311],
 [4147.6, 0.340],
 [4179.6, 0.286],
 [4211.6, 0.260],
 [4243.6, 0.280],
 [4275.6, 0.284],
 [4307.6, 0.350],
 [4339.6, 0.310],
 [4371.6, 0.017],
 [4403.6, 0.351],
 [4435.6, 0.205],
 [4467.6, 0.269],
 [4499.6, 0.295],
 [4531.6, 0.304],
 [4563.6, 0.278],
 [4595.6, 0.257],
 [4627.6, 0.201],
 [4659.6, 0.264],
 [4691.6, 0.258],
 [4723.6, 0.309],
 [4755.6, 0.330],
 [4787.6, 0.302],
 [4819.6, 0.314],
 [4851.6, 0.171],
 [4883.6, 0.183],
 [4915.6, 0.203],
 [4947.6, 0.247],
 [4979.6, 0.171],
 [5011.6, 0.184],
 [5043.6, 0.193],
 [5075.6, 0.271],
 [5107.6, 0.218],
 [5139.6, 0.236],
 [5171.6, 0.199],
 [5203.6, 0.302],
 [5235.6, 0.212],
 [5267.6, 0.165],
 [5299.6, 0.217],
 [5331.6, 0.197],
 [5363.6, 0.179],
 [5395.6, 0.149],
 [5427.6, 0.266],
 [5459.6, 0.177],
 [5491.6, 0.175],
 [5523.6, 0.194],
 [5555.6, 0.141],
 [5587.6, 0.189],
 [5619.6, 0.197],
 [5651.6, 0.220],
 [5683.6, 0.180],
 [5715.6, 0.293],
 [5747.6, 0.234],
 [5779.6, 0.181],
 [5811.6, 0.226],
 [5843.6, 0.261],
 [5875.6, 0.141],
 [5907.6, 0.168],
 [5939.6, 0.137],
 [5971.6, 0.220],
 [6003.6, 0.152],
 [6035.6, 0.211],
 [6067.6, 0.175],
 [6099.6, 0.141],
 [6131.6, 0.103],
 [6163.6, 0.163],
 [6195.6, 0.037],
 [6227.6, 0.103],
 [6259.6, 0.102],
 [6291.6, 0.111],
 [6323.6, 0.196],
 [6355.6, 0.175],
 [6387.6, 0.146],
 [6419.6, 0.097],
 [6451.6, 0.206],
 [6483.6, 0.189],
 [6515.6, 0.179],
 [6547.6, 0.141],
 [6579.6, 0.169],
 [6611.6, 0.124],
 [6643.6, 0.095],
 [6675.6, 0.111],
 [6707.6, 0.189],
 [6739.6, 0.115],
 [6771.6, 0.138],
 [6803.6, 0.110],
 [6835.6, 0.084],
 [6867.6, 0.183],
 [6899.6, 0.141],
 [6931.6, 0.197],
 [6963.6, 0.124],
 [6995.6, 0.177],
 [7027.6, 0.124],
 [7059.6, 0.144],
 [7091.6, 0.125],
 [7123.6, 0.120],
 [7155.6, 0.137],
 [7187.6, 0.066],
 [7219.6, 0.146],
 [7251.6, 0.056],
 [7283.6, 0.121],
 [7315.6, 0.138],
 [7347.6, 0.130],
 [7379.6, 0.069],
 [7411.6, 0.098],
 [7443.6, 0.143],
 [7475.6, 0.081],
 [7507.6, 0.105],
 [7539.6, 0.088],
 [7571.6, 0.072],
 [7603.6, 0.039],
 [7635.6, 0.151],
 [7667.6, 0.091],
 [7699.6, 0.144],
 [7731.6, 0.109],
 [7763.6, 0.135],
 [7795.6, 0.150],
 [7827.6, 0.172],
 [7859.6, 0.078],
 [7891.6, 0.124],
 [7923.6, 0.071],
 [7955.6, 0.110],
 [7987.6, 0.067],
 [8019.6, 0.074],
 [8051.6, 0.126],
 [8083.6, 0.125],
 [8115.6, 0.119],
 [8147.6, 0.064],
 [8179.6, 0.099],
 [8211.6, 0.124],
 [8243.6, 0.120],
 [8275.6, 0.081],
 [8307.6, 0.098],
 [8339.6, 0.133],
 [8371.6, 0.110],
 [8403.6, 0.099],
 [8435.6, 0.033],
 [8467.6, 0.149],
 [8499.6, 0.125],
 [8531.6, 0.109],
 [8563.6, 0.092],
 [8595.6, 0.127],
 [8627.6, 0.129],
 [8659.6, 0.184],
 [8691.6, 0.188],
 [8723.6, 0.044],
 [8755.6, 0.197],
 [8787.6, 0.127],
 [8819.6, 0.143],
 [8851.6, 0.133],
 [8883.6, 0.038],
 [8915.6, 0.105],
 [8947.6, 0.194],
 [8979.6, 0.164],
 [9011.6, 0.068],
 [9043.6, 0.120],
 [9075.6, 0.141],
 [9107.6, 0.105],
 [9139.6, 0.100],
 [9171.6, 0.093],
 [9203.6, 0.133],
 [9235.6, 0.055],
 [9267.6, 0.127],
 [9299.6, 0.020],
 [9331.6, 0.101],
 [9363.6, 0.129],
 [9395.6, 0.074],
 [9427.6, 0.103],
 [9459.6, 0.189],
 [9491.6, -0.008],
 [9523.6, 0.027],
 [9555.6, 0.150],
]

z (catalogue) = 1.612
